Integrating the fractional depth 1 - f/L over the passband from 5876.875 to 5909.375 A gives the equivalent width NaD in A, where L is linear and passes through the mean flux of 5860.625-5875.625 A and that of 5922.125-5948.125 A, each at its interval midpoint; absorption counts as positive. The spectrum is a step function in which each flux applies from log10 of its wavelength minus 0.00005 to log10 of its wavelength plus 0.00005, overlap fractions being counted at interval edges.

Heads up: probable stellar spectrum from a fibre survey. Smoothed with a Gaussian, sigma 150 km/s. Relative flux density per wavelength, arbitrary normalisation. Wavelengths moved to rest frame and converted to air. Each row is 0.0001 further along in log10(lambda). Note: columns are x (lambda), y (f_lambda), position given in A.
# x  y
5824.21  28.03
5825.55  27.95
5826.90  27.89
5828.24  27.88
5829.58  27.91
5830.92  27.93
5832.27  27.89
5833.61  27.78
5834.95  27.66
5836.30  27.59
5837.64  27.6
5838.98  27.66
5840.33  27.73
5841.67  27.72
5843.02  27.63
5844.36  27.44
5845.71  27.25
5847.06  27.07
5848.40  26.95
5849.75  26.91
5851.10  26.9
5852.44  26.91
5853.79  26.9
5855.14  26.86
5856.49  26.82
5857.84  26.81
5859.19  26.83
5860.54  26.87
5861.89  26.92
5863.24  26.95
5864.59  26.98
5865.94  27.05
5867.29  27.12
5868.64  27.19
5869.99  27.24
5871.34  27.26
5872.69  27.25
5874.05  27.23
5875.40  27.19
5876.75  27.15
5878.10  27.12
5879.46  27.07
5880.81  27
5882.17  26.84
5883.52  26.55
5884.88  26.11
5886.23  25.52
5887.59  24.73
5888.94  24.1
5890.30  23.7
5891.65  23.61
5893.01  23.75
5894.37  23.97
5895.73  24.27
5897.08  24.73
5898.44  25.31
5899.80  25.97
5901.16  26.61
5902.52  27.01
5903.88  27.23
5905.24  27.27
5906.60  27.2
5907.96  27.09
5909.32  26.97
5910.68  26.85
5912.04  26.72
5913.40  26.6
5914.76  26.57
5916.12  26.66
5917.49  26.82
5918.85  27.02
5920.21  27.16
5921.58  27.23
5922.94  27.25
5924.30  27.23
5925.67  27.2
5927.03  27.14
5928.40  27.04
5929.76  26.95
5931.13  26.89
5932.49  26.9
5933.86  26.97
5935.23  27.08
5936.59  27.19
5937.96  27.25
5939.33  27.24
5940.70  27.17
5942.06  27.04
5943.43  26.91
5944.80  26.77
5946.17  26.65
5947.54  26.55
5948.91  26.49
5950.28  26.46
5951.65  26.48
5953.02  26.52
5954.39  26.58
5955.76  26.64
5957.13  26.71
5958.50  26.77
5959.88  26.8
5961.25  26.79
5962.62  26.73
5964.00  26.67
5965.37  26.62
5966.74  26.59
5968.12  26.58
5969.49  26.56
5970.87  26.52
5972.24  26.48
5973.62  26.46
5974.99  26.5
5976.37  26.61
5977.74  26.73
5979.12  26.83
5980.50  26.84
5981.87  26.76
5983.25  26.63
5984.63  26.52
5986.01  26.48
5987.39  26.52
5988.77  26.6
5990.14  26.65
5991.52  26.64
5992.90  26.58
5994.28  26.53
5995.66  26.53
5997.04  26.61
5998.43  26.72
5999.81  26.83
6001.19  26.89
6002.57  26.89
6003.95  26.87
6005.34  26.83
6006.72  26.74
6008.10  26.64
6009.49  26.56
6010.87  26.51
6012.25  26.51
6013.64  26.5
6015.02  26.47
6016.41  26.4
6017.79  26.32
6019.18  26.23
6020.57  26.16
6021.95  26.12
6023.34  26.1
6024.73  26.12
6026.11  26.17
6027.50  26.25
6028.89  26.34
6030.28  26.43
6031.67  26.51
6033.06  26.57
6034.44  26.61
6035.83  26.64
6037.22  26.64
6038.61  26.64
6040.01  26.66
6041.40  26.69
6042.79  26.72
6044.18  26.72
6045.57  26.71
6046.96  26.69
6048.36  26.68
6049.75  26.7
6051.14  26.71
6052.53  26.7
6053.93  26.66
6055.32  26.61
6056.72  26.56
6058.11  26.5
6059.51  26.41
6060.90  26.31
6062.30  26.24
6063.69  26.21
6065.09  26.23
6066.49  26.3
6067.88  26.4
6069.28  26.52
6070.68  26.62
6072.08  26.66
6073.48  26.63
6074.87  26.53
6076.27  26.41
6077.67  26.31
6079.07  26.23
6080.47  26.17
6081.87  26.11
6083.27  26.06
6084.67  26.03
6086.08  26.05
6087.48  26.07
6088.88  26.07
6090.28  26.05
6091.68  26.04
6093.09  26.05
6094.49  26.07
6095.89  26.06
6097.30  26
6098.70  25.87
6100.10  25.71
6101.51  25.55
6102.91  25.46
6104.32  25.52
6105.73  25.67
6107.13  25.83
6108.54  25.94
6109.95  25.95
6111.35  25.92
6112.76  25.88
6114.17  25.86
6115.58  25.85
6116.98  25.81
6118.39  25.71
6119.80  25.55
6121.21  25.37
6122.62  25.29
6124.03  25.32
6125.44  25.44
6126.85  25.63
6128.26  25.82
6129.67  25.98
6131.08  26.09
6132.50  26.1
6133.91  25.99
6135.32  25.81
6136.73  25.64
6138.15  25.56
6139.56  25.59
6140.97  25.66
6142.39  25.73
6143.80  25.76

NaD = 1.5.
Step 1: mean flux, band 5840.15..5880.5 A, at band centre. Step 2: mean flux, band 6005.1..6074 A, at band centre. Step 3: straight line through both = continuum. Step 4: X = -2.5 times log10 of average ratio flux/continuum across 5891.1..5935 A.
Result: 0.02 mag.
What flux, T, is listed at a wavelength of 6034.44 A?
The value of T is 26.61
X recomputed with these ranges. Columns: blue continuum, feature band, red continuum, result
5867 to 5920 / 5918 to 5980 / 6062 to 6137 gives -0.03 mag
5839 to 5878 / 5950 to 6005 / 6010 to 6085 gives 0.00 mag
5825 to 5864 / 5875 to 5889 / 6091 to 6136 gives 0.03 mag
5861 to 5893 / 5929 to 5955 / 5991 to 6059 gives -0.02 mag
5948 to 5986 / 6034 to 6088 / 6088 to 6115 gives -0.02 mag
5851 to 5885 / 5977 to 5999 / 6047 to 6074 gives 0.00 mag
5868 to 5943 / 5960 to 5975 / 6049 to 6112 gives -0.01 mag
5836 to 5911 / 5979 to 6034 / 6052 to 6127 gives -0.01 mag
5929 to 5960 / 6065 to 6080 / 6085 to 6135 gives -0.02 mag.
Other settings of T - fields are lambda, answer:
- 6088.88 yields 26.07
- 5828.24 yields 27.88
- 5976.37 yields 26.61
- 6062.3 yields 26.24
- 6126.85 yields 25.63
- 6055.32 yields 26.61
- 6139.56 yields 25.59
